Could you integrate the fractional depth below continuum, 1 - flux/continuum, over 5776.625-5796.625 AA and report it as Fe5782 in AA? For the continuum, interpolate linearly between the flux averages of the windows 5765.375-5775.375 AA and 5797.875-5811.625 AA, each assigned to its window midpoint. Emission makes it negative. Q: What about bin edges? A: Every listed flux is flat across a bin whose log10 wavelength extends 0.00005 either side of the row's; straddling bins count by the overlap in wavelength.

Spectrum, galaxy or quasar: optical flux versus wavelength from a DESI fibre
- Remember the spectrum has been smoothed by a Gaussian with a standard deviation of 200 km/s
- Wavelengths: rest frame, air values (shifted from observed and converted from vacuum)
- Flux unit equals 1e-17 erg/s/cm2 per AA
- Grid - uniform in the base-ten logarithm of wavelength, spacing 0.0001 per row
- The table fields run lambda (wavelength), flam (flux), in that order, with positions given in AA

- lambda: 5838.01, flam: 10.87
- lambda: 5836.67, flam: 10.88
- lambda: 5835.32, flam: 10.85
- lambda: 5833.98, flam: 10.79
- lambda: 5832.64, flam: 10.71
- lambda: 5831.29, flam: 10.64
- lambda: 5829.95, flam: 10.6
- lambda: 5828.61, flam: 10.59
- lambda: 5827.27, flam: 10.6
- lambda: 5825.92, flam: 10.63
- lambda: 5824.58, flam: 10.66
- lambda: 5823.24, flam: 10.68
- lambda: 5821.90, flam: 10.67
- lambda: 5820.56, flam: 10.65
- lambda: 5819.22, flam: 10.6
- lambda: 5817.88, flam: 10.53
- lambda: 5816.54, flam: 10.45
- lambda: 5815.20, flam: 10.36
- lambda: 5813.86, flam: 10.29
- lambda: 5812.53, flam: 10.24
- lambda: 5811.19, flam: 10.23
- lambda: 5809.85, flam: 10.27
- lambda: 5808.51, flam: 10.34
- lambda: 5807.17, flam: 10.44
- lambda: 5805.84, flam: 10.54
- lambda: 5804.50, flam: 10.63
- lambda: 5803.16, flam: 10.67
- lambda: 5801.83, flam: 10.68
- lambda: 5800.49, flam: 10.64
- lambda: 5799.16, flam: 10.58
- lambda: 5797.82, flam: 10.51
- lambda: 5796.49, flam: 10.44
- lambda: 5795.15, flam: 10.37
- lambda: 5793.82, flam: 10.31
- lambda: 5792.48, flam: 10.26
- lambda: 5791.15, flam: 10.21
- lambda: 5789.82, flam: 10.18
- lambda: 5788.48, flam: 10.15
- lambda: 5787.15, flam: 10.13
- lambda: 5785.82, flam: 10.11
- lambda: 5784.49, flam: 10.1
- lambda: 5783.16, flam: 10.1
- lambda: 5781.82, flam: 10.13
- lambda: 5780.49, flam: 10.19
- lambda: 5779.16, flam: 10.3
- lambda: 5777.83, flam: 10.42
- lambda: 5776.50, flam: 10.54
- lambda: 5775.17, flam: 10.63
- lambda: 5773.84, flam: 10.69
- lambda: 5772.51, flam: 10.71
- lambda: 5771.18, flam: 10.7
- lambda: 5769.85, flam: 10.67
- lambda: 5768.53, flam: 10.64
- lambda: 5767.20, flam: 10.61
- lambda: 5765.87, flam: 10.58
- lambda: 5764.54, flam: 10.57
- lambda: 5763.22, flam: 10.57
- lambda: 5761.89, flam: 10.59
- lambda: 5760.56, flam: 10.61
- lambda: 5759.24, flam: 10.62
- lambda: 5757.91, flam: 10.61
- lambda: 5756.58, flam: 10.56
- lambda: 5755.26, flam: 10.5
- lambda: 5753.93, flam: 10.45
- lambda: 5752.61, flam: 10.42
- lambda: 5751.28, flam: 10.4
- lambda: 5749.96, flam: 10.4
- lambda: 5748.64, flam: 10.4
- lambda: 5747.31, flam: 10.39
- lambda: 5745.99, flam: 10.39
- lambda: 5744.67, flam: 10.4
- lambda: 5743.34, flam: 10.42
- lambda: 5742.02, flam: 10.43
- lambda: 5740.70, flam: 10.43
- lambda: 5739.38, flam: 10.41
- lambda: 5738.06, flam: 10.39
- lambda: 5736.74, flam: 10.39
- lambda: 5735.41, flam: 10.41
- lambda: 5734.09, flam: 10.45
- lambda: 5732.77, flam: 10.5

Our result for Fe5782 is 0.7 AA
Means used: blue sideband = 10.7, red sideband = 10.5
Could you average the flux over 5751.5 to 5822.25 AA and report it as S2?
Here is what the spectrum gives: 10.5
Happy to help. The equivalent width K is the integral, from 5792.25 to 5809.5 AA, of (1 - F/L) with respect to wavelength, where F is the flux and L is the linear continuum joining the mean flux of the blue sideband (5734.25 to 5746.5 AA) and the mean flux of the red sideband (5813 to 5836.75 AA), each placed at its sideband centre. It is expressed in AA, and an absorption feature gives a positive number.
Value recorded 0.1 AA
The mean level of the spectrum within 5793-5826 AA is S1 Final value 10.5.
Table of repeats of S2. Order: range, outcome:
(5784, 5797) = 10.2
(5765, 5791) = 10.4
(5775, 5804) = 10.3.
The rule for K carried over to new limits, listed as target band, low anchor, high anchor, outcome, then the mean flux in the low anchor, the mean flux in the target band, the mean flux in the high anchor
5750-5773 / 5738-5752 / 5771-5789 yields -0.4 AA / 10.4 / 10.6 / 10.3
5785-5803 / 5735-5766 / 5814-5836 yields 0.3 AA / 10.5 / 10.4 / 10.6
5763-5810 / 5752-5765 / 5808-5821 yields 0.2 AA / 10.6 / 10.4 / 10.4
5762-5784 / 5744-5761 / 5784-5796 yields -0.4 AA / 10.5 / 10.5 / 10.2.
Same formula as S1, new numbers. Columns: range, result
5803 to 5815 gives 10.4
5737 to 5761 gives 10.5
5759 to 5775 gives 10.6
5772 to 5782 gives 10.5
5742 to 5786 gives 10.5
